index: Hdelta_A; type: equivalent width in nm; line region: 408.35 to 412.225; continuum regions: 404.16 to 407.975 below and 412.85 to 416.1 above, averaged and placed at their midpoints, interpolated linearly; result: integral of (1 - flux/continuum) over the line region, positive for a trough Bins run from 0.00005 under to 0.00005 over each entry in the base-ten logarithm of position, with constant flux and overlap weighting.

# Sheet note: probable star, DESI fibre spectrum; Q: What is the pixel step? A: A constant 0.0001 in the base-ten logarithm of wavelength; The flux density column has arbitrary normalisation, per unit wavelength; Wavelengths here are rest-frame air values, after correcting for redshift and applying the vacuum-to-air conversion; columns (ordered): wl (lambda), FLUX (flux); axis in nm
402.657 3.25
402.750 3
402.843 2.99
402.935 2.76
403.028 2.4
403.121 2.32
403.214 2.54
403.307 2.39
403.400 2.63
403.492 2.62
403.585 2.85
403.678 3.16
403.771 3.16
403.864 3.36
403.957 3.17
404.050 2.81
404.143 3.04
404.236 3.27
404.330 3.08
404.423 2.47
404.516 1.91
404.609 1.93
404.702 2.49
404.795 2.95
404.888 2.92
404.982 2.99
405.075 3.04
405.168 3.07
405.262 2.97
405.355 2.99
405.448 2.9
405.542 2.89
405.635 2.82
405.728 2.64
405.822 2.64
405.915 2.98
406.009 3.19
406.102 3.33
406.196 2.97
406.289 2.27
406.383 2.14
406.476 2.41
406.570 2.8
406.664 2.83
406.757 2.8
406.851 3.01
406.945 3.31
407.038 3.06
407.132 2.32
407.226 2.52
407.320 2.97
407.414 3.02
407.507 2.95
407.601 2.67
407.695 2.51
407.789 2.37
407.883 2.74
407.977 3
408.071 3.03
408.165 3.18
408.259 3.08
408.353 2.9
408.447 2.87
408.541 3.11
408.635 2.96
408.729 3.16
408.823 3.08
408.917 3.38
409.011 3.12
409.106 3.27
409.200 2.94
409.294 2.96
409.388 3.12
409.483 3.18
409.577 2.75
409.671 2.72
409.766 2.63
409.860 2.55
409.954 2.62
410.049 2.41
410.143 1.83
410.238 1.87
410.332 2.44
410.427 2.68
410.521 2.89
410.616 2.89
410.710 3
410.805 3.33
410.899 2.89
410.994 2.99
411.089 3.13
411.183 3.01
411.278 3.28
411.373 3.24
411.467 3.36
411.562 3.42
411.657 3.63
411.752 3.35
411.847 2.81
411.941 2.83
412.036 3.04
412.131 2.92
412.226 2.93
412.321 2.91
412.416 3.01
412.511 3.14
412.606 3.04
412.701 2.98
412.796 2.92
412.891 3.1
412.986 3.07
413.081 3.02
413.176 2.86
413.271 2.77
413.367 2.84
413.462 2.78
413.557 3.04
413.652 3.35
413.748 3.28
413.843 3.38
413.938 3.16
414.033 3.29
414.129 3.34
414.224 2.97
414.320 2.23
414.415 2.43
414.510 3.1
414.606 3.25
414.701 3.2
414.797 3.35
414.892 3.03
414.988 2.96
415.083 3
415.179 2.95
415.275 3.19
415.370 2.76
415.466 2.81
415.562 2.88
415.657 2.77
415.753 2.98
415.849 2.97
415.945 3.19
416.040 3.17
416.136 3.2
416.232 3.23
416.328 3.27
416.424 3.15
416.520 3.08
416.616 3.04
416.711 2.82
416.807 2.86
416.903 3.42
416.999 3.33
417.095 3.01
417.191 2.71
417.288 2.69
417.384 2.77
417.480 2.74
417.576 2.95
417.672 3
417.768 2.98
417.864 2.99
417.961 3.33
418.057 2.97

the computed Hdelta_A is -0.056 nm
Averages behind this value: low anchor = 2.78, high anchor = 3.01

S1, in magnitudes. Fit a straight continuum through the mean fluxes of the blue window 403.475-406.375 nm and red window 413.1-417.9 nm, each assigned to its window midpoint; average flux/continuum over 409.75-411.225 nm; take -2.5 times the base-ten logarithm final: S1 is 0.09 mag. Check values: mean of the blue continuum 2.86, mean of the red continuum 3.01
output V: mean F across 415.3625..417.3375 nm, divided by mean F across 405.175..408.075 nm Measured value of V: 1.08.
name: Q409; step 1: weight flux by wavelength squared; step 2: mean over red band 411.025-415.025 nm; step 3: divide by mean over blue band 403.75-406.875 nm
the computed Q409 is 1.1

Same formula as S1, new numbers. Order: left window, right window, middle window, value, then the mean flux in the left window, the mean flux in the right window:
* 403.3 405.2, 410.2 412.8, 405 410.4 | 0.03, 2.83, 3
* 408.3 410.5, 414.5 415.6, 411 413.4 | -0.05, 2.81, 3.04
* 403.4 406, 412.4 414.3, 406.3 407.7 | 0.06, 2.86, 3.06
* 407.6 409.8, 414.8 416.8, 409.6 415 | 0.01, 2.95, 3.03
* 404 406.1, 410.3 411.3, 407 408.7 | 0.02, 2.83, 2.96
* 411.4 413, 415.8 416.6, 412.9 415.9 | 0.04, 3.09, 3.15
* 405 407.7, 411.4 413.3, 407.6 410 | 0.00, 2.84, 3.06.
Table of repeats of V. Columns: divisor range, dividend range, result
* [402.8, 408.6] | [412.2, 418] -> 1.07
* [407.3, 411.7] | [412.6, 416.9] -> 1.04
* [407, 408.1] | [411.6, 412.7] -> 1.11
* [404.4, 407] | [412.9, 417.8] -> 1.08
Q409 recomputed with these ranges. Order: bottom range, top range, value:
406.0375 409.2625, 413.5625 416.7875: 1.10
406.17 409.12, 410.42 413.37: 1.09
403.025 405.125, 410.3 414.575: 1.14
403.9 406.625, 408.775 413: 1.08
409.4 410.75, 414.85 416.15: 1.17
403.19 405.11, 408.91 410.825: 1.02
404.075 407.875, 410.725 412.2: 1.16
